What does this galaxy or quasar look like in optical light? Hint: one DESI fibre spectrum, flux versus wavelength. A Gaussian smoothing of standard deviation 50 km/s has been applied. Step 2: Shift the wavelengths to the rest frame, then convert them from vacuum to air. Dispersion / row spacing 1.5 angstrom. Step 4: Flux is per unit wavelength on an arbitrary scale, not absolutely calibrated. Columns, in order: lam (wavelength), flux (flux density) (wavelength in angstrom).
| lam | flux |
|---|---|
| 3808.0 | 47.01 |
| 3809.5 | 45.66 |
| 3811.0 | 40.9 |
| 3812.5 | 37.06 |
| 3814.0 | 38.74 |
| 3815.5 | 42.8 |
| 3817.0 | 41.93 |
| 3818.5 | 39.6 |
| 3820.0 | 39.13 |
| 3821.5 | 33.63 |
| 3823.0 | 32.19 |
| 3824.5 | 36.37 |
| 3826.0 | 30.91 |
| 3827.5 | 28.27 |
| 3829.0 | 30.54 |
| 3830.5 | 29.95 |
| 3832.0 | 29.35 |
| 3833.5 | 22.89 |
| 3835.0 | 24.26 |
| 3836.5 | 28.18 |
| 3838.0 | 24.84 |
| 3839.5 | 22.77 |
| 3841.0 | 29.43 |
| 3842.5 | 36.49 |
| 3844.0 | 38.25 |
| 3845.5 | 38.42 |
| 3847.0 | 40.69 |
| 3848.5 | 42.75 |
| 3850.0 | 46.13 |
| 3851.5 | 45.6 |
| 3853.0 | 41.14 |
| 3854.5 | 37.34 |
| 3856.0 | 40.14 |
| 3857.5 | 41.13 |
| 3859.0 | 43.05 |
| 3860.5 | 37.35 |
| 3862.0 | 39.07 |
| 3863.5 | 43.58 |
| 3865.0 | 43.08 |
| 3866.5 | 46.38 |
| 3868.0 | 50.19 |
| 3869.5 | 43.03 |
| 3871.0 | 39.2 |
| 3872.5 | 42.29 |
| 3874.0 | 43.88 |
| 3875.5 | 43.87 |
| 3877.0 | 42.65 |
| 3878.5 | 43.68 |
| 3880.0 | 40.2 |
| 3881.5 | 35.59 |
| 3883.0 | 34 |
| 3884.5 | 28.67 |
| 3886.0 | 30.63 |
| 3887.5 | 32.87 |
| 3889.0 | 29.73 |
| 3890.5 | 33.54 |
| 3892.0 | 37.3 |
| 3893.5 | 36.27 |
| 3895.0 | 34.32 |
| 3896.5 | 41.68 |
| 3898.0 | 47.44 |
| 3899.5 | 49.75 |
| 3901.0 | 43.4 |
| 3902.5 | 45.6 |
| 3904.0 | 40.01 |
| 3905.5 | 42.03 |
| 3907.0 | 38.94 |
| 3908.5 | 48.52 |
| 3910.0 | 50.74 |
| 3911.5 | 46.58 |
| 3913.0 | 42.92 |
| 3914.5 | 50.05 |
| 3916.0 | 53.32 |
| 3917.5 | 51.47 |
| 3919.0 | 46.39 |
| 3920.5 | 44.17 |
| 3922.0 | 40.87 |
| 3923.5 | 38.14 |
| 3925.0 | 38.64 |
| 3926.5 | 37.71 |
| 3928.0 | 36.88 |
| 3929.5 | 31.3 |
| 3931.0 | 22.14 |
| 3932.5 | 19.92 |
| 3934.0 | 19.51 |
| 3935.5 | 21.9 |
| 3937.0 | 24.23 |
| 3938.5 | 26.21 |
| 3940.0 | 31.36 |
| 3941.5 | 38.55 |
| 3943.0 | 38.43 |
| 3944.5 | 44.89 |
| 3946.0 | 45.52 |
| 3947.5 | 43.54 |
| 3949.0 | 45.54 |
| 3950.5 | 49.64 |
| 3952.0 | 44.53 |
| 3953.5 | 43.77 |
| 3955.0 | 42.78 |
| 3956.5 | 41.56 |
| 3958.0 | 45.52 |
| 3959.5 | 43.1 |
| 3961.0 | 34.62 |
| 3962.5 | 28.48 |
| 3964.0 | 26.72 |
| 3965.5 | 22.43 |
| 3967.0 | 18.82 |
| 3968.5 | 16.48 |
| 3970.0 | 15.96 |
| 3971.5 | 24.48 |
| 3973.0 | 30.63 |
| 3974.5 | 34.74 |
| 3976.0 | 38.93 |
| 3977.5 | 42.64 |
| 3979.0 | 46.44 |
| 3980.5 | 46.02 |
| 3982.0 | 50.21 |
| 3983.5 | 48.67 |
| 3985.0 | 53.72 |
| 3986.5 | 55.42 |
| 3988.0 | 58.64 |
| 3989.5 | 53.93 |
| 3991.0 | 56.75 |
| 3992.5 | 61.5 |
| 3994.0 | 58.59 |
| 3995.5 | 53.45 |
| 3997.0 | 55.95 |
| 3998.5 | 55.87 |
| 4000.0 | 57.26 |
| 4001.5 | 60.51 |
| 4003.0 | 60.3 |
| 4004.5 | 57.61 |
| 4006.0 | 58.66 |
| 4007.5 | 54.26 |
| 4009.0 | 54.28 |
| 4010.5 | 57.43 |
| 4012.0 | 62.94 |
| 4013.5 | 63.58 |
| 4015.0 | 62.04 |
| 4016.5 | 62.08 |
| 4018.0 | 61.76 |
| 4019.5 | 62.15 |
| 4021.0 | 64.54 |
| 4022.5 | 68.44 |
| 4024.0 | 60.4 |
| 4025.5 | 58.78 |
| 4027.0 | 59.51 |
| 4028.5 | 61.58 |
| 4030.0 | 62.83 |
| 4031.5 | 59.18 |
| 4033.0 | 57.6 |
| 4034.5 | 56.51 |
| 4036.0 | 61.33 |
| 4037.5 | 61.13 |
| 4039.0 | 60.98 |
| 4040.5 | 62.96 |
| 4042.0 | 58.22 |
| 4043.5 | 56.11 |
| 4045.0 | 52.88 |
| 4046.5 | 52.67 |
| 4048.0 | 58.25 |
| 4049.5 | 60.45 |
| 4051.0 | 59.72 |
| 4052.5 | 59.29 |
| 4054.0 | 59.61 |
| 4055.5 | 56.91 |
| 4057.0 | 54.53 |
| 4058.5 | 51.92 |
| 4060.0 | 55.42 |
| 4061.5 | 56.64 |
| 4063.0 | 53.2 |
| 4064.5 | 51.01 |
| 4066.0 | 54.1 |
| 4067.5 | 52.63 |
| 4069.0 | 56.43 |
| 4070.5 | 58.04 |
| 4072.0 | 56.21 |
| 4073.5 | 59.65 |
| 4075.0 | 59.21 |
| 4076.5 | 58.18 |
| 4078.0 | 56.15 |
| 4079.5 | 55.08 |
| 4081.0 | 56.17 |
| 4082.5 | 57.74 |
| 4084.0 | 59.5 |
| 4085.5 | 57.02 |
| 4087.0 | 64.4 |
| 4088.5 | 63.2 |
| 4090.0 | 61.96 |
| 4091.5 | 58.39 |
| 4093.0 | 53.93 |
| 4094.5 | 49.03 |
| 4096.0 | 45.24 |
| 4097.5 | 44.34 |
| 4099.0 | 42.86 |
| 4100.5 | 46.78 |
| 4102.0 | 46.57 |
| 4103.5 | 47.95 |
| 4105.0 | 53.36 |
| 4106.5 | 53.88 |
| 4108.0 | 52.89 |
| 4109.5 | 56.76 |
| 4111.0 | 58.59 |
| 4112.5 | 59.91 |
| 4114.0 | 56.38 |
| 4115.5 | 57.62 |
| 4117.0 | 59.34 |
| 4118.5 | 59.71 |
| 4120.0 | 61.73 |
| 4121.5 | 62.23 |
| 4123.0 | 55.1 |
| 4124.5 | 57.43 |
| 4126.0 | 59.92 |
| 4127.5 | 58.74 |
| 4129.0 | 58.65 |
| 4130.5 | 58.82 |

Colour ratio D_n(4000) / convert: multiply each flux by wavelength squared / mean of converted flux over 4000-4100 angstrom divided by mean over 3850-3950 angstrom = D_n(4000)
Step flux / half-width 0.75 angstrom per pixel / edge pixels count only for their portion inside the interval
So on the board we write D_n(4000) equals 1.57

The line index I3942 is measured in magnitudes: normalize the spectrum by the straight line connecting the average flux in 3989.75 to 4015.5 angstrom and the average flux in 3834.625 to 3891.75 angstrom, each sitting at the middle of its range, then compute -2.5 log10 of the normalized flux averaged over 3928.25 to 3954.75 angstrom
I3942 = 0.38 mag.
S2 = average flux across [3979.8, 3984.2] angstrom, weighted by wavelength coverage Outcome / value 48.3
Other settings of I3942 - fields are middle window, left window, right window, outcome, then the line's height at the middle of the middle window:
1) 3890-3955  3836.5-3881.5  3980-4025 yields 0.198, 47.9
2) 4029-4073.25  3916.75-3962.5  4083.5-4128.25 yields -0.157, 49.6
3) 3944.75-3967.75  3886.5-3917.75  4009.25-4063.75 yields 0.260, 49.2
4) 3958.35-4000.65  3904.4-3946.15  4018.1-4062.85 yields 0.142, 48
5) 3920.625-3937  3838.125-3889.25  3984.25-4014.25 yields 0.473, 48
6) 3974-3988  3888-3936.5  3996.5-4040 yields 0.123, 52.7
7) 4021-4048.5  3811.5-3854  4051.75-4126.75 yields -0.164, 51.2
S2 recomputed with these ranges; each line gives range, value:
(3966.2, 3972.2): 18.9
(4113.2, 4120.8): 59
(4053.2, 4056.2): 58.3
